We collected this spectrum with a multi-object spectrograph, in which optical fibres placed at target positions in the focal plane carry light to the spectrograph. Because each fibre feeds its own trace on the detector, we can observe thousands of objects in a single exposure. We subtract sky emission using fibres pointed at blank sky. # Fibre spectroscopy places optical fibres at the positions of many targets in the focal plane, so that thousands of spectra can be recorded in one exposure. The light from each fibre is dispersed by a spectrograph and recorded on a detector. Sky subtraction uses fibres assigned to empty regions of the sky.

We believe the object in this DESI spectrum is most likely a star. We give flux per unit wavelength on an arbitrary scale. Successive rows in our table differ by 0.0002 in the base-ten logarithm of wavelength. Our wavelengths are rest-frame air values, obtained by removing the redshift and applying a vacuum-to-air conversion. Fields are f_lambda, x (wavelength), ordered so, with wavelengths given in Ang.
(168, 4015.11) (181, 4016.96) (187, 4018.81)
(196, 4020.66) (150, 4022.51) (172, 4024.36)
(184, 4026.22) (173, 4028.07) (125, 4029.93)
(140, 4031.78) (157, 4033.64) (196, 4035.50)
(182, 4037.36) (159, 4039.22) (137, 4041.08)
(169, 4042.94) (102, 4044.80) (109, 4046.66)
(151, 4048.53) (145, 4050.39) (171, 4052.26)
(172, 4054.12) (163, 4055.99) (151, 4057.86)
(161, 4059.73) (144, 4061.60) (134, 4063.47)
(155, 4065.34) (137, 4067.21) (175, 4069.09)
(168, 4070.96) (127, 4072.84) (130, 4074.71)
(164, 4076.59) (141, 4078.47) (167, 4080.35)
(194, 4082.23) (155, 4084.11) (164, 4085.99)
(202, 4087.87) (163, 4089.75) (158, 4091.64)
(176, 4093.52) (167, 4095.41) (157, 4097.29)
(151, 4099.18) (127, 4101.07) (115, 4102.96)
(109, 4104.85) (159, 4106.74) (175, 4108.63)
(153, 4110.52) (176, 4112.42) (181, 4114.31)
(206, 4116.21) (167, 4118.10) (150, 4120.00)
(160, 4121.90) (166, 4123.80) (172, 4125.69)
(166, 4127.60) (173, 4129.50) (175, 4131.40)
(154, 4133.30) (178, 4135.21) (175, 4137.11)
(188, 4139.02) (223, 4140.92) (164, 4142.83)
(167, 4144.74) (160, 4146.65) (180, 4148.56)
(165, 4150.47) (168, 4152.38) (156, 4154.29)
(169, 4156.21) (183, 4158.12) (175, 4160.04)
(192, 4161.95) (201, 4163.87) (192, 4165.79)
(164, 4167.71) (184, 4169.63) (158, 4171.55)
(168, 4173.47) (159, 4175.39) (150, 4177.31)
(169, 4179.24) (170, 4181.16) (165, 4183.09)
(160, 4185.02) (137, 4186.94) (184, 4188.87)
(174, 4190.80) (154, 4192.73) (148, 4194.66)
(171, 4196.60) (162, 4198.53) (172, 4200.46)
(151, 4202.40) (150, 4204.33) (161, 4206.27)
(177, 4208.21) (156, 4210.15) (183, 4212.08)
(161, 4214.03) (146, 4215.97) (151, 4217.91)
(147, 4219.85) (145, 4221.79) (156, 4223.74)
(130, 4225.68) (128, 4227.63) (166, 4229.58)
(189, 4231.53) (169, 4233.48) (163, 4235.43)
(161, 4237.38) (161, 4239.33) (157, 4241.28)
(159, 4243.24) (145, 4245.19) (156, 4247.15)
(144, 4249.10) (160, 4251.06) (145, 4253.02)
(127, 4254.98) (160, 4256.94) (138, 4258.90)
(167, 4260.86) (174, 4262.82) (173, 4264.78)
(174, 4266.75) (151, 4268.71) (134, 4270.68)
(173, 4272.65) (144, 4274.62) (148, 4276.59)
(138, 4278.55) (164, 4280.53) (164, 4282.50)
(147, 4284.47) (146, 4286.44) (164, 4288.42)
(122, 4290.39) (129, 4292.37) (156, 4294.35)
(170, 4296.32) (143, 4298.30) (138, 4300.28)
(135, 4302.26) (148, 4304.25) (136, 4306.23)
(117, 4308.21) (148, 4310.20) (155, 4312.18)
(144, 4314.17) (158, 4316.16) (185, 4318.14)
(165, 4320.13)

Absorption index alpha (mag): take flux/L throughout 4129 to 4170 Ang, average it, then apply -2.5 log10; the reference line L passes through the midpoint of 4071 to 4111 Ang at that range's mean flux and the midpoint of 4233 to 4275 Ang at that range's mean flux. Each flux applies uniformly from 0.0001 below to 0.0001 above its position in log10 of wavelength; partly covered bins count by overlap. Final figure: -0.14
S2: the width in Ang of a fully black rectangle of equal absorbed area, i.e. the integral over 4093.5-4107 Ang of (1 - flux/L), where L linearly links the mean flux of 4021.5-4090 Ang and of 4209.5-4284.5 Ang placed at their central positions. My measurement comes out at 1.20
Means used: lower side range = 156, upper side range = 155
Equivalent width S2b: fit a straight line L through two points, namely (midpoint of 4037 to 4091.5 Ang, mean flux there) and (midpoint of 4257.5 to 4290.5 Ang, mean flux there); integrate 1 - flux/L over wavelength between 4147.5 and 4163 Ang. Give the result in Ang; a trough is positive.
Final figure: -1.9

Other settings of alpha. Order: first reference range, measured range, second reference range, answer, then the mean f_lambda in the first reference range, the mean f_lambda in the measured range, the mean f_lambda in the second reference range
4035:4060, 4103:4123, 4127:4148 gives 0.05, 154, 161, 175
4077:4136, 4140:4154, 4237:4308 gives -0.09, 163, 174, 151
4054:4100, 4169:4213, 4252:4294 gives -0.06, 159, 163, 152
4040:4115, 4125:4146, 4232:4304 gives -0.15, 154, 176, 153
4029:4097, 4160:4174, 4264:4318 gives -0.18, 156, 180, 149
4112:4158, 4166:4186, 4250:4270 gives 0.01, 173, 166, 157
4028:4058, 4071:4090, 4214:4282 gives -0.06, 153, 161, 154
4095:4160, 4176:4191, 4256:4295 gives -0.01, 166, 163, 153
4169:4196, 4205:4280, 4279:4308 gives -0.01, 163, 156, 146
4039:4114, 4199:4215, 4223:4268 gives -0.05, 154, 164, 157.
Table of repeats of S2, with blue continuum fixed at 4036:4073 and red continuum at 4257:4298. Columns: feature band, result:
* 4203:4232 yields -0.49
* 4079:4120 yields -2.80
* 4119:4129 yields -0.72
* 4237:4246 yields -0.18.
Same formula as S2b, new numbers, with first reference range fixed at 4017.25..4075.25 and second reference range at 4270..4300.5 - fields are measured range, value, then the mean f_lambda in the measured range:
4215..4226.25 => 0.3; 147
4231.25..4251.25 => -1.2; 159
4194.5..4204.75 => -0.6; 160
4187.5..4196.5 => -0.7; 164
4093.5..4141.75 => -3.5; 165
